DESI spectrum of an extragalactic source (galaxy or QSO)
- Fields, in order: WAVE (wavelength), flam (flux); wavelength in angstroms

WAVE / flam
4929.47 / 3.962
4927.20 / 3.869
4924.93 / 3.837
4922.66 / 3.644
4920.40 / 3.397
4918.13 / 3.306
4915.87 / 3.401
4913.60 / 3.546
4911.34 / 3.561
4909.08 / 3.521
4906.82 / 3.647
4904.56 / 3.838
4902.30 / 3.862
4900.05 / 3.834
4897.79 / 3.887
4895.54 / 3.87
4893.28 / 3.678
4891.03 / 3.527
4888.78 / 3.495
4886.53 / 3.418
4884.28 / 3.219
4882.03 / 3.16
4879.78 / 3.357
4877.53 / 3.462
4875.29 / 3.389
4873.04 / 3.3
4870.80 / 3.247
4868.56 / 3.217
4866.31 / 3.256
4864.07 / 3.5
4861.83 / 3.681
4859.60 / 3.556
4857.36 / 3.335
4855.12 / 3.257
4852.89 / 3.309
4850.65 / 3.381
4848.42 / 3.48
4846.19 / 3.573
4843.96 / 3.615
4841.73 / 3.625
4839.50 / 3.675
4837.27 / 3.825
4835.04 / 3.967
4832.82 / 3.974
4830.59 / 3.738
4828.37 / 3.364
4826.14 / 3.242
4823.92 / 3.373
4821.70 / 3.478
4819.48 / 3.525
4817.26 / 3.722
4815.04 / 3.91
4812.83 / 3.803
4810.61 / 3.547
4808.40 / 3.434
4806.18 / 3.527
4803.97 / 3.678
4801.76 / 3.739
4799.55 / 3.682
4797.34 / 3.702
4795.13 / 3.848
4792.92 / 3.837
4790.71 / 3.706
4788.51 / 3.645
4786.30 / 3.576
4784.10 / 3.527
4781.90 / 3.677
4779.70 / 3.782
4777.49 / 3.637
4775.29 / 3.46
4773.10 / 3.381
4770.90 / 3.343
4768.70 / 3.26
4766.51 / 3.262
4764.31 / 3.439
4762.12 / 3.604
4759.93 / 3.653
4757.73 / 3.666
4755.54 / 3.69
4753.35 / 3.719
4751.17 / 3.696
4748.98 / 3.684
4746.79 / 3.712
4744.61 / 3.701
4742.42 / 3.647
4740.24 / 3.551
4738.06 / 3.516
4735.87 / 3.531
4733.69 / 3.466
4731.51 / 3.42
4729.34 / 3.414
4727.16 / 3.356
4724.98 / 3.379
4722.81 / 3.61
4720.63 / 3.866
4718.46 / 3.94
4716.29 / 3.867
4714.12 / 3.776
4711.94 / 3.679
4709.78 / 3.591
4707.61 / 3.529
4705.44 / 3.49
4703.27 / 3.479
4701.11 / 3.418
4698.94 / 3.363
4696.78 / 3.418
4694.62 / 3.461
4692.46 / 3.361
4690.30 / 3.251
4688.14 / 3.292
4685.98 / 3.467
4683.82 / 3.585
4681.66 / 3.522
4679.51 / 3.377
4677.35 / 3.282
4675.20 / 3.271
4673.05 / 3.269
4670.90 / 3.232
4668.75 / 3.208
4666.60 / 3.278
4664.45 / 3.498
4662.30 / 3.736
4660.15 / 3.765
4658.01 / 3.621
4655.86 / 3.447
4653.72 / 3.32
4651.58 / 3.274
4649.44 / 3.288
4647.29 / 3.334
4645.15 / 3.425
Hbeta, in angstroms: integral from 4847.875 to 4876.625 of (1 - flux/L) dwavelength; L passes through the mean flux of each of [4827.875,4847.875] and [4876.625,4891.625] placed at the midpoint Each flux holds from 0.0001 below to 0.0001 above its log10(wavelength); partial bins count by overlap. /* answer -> 1.26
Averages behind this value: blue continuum 3.71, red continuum 3.37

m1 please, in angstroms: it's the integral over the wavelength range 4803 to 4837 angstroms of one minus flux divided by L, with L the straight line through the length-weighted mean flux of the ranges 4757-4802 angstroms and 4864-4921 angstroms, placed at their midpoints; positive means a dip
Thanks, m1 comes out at -0.7 angstroms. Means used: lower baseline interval 3.59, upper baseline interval 3.5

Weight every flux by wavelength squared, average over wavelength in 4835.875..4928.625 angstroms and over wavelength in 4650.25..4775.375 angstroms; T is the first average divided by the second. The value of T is 1.1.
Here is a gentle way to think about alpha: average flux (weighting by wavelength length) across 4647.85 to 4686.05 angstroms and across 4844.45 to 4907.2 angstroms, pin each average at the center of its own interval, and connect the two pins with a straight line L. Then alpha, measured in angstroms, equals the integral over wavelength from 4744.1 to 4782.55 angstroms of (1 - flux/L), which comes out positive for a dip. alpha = -1.40 angstroms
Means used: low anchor 3.41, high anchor 3.49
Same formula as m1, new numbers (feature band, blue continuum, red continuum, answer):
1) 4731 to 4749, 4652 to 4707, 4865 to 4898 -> -0.9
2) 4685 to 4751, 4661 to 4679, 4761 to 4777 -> -3.3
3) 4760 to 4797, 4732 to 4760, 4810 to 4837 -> 0.7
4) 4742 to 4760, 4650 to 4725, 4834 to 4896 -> -1.1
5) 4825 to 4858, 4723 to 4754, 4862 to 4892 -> -1.5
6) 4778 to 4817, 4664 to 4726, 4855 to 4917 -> -2.2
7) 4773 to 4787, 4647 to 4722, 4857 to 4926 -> -0.4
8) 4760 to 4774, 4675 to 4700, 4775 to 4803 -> 0.8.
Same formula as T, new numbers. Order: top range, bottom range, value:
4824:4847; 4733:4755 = 1.04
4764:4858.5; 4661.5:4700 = 1.12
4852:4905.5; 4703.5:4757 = 1.03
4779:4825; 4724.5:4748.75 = 1.06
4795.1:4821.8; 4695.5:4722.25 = 1.06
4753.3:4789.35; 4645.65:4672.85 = 1.09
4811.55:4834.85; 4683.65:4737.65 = 1.08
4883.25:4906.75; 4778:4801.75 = 1.04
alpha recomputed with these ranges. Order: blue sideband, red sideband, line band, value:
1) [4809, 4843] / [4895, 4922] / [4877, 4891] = 1.07 angstroms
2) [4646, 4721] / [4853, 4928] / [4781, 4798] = -0.96 angstroms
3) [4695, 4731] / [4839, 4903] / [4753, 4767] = -0.15 angstroms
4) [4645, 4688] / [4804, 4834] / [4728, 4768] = -0.75 angstroms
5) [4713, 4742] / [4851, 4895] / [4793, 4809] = -0.85 angstroms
